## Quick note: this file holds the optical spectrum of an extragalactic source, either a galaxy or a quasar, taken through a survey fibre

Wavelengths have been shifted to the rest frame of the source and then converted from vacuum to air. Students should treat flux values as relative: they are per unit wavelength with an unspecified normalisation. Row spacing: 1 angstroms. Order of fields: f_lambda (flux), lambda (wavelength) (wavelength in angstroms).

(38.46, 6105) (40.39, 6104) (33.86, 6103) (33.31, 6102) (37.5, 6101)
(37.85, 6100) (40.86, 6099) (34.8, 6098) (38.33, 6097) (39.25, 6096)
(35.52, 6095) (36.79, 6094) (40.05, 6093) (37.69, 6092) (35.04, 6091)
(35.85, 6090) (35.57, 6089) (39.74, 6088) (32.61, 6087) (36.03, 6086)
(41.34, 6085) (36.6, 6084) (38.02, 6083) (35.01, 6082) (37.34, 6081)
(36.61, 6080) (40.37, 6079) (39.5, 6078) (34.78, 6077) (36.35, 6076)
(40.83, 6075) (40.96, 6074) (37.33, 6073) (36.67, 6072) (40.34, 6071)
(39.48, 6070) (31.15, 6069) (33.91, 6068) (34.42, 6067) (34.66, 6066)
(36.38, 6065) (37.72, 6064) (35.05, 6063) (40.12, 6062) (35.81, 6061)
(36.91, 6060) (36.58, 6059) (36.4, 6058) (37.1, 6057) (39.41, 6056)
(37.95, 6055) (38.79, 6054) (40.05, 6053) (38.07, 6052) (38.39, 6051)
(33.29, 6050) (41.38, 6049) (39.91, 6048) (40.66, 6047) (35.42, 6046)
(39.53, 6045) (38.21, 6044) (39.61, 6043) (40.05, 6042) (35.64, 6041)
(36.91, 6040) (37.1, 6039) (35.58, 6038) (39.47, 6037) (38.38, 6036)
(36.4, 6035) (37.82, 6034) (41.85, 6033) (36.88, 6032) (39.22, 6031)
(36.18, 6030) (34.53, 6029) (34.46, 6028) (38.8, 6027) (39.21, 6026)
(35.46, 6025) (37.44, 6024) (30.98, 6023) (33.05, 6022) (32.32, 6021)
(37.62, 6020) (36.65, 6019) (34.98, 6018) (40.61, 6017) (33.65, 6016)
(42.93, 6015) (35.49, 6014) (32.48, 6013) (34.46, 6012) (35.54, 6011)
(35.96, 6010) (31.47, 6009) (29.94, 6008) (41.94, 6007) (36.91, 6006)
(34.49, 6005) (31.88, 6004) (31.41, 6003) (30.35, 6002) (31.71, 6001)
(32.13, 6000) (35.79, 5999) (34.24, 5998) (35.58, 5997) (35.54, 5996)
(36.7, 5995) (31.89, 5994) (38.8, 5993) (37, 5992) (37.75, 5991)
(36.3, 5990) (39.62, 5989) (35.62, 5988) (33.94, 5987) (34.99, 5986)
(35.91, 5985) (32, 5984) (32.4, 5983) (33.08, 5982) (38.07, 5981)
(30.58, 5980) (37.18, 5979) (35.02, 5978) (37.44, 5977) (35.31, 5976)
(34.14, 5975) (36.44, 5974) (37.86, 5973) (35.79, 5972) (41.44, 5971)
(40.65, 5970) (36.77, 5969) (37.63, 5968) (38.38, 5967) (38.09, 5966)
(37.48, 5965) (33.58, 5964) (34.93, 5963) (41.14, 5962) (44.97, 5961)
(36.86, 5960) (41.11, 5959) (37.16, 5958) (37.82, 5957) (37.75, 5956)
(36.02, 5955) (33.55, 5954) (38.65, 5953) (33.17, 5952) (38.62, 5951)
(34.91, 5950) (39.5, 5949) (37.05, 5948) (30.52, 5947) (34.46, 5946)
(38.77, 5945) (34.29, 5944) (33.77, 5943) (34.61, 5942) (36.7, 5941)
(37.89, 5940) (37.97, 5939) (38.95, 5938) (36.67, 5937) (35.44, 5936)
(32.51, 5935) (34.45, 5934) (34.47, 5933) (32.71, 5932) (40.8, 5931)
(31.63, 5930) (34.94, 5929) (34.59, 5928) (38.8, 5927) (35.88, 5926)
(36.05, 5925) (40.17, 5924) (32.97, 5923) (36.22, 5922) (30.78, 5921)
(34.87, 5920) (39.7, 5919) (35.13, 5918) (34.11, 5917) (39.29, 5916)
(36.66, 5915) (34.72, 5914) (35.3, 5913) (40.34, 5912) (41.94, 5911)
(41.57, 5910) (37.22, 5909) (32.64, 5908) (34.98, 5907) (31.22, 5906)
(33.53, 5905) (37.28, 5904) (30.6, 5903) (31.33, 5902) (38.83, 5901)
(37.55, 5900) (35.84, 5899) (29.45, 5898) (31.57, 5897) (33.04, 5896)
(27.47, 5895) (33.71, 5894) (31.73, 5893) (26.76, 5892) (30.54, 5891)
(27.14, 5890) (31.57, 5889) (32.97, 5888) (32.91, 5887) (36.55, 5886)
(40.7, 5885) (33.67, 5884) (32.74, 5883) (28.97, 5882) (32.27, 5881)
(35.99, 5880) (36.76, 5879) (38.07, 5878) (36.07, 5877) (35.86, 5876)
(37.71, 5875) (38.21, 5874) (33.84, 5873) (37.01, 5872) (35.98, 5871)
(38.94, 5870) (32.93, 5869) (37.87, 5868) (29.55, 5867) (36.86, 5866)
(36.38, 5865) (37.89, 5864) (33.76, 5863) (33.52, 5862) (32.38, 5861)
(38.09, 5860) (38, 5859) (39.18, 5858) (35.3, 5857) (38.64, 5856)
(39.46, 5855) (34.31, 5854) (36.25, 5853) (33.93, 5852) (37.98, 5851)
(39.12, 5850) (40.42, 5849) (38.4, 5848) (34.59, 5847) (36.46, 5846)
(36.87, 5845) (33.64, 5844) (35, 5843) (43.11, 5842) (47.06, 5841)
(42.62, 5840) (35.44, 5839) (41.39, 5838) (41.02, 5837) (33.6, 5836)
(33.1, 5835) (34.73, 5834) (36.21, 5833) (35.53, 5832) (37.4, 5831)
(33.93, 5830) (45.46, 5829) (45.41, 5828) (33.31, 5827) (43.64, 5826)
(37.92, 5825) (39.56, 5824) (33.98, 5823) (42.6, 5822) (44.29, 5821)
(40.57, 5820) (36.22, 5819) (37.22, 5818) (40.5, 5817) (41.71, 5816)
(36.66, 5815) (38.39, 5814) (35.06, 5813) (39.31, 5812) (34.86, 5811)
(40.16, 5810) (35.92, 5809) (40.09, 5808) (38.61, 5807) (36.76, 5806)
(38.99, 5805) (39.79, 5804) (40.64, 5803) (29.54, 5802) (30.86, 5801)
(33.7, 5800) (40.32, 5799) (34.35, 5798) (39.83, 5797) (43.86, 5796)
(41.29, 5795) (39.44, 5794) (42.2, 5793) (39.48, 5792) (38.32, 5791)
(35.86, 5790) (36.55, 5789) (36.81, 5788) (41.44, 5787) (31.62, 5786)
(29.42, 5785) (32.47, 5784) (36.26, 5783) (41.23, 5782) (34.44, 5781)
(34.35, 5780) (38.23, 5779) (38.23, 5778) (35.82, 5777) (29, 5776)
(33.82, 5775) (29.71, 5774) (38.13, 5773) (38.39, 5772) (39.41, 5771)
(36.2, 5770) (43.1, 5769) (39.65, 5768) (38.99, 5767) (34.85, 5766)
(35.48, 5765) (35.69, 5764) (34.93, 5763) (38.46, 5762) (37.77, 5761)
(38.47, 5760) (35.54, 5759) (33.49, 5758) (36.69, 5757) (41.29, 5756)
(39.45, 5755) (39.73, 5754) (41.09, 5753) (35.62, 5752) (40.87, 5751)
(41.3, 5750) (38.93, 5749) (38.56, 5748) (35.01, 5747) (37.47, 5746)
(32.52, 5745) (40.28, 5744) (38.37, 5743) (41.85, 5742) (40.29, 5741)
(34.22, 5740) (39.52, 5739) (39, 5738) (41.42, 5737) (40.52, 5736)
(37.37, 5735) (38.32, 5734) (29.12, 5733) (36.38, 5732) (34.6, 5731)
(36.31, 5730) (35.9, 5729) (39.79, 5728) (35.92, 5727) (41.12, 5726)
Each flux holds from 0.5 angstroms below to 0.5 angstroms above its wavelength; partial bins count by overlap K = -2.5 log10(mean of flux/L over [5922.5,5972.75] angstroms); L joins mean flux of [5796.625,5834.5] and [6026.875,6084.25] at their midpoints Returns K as 0.03 mag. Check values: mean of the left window 38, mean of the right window 37.5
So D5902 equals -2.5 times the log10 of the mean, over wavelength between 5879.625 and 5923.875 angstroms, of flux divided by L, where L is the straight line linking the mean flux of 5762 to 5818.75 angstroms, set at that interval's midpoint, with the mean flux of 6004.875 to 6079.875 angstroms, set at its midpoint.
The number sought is 0.09 mag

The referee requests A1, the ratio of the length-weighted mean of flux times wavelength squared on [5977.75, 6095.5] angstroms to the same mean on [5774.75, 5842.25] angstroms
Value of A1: 1.04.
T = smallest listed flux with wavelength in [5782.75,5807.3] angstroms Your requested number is 29.42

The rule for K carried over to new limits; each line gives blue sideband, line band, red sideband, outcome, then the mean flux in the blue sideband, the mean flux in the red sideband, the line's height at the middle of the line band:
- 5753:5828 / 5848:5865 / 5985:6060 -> 0.01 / 37.5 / 36.4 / 37.2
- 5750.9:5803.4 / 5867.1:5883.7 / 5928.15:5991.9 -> 0.04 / 37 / 36.3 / 36.6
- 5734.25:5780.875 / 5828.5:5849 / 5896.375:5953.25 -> -0.03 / 37.6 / 35.7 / 36.6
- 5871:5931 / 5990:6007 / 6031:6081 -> 0.06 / 34.8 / 37.7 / 36.6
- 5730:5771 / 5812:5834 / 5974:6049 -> -0.04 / 37.8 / 36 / 37.3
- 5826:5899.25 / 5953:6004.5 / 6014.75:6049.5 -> 0.02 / 35.8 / 37.4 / 36.9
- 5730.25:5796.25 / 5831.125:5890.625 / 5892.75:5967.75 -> 0.01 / 37.4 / 35.9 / 36.5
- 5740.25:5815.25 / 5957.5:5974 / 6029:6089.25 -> -0.02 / 37.3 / 37.5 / 37.5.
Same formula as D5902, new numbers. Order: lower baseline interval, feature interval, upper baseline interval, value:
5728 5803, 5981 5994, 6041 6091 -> 0.05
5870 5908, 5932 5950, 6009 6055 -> -0.02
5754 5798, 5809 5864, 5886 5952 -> -0.05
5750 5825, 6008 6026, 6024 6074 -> 0.06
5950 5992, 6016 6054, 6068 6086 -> 0.00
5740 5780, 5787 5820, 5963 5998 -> -0.02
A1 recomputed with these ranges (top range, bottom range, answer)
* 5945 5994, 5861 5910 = 1.10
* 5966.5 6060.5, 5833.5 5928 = 1.07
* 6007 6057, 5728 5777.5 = 1.09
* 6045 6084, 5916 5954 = 1.09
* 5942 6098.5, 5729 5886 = 1.06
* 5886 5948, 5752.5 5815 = 0.98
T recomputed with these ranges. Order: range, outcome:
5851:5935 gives 26.76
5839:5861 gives 32.38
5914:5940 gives 30.78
